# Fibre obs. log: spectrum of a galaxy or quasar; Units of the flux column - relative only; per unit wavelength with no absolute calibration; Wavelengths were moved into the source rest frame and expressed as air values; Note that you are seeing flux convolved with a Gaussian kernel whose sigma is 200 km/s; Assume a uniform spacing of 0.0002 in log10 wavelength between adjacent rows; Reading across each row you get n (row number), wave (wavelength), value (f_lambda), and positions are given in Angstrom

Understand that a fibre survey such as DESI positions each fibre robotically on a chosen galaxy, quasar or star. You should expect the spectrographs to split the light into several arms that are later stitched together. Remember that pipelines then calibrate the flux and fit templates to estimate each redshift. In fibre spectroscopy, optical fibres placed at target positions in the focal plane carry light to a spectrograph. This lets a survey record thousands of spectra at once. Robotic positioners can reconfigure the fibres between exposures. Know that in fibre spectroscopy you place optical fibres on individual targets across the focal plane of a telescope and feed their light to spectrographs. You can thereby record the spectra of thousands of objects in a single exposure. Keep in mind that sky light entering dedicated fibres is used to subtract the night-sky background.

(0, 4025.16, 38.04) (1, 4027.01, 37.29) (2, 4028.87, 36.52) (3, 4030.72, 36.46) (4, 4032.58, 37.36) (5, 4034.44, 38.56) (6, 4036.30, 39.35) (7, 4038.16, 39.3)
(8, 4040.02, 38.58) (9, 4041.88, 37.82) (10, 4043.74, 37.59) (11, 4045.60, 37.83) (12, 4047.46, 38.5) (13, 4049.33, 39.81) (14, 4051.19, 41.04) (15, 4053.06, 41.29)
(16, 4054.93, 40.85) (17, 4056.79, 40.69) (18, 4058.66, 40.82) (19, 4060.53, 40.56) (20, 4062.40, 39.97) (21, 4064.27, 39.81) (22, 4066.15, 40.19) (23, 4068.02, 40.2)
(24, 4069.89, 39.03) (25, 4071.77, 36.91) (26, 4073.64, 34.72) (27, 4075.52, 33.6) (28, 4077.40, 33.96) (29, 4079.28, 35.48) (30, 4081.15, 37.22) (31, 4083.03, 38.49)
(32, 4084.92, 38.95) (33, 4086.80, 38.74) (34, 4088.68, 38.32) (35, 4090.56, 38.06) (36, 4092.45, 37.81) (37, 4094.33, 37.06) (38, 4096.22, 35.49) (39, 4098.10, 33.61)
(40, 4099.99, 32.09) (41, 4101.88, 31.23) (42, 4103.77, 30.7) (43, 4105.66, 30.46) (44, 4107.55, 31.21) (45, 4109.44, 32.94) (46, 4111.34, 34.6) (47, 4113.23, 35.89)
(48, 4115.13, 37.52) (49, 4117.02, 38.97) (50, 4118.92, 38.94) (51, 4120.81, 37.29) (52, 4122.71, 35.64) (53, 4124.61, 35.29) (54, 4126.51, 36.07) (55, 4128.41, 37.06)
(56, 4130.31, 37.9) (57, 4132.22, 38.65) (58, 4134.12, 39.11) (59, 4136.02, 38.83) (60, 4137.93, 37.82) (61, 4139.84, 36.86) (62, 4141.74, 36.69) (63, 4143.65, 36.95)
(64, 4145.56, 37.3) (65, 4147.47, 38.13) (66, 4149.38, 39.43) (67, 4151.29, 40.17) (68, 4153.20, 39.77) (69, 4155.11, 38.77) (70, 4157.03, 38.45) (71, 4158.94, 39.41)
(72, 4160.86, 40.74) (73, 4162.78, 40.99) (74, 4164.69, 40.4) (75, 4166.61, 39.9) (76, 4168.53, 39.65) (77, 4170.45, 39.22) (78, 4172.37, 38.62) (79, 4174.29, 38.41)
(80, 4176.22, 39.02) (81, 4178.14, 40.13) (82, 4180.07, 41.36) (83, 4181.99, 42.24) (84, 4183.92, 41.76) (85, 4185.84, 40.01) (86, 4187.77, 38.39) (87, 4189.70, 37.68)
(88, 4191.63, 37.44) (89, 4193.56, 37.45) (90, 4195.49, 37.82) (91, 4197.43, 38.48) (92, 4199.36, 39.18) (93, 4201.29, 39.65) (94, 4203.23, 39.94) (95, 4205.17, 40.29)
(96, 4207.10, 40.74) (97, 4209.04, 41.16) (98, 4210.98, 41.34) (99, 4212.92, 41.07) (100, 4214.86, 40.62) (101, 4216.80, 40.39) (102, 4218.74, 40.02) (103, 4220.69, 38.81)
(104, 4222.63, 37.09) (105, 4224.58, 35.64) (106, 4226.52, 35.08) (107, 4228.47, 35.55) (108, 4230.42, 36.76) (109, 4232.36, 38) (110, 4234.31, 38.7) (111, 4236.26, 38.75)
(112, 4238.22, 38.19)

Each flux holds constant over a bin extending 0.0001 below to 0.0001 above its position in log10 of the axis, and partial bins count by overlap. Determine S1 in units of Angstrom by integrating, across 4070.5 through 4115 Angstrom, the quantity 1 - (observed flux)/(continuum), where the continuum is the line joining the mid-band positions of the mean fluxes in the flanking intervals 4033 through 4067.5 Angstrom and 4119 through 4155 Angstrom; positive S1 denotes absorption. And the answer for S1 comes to 4.0 Angstrom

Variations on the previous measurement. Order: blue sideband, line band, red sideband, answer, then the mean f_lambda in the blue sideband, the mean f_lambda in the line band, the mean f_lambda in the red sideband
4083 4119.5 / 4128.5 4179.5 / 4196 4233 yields -2.51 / 35.4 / 38.9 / 38.9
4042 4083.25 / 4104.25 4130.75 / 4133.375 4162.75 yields 2.08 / 38.6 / 35.6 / 38.6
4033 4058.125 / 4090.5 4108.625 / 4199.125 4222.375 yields 2.77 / 39.3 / 33.6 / 40.2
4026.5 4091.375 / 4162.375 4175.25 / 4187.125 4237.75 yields -0.31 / 38.4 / 39.6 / 38.7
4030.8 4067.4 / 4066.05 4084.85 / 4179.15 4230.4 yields 1.16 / 39.4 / 36.9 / 39.2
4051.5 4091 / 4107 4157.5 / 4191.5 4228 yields 1.88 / 38.5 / 37.3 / 39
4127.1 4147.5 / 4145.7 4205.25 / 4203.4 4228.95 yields -1.56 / 37.7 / 39.4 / 39.2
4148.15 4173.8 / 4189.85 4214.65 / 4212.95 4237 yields -0.58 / 39.6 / 39.5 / 38.1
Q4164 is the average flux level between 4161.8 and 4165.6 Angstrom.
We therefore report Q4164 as 40.7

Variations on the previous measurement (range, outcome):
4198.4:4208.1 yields 40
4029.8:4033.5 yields 36.9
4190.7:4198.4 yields 37.8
